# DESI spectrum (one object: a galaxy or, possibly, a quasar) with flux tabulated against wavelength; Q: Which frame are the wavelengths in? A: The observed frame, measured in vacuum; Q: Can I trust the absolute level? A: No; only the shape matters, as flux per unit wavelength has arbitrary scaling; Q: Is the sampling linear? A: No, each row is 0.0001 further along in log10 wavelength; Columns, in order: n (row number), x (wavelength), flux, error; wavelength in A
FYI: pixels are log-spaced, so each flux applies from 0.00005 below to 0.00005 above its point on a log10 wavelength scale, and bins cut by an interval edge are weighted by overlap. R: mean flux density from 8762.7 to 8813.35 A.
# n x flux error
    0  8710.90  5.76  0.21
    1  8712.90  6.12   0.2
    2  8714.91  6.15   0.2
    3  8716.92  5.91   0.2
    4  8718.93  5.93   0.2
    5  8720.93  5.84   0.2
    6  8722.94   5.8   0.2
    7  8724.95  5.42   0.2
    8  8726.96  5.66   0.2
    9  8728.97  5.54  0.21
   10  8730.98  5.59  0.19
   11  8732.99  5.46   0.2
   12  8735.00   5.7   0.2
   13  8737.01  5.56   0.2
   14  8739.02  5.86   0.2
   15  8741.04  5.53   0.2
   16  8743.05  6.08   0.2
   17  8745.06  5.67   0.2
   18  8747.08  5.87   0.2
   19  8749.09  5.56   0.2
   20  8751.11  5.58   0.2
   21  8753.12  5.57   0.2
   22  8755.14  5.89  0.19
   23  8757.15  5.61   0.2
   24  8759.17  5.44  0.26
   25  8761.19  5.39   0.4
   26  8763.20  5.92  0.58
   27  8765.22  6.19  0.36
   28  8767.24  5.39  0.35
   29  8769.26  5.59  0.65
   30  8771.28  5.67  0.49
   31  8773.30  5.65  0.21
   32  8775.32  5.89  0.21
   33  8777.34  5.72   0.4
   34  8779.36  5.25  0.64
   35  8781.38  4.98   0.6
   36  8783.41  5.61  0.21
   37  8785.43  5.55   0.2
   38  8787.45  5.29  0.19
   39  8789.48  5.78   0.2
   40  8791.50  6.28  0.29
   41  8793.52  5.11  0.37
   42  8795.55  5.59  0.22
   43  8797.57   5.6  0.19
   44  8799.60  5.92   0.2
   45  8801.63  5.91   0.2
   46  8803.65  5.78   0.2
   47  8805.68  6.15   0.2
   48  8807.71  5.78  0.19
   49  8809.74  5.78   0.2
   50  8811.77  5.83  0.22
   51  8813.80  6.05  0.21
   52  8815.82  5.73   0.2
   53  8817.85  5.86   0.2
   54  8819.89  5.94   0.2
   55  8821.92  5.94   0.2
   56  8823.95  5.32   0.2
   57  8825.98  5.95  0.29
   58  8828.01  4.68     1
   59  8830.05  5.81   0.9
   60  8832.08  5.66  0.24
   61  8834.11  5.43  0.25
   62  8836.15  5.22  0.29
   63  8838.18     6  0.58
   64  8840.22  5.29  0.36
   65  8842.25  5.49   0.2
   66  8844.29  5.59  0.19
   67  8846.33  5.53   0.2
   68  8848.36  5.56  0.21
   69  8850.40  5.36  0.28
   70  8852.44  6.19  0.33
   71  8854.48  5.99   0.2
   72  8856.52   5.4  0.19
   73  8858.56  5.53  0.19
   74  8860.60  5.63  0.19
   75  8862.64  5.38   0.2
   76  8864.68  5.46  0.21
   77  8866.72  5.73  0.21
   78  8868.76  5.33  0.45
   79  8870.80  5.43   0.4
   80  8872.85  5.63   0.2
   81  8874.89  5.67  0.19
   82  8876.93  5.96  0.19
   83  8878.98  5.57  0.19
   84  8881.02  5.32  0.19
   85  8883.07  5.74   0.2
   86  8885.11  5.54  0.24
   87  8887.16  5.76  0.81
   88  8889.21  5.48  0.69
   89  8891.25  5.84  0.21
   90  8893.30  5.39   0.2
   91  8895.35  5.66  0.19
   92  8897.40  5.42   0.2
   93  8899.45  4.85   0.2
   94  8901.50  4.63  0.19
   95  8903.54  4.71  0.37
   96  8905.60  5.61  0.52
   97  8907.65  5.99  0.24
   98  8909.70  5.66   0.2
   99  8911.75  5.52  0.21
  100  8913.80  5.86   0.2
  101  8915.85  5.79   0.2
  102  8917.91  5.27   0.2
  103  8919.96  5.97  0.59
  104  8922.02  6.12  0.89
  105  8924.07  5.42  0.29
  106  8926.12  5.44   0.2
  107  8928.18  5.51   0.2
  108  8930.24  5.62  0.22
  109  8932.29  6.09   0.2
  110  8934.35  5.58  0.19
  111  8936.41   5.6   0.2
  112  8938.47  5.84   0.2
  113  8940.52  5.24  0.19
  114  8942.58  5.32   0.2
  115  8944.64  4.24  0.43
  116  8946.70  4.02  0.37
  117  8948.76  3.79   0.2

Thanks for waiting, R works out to 5.69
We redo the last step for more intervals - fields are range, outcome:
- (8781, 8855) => 5.67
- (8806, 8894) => 5.63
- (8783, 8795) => 5.6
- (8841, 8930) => 5.56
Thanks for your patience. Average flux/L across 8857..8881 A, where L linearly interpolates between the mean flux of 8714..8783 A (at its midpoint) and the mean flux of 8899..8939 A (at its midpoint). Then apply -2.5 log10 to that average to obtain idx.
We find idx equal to 0.01 mag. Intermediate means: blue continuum 5.67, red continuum 5.56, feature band 5.56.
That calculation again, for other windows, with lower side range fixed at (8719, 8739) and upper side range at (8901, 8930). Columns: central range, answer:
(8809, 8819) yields -0.05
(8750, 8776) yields -0.01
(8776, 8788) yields 0.04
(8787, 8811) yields -0.03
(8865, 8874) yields 0.01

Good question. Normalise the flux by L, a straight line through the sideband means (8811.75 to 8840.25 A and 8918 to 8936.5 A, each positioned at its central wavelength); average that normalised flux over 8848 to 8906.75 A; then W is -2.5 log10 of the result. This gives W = 0.03 mag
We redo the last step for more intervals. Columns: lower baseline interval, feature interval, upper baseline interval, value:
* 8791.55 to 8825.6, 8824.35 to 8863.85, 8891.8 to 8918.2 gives 0.02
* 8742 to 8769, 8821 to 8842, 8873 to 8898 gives 0.02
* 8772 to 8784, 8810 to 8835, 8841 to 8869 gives -0.03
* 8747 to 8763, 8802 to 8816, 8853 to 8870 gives -0.05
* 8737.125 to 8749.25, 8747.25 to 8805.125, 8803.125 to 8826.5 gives 0.03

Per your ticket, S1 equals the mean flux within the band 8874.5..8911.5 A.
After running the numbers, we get 5.49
